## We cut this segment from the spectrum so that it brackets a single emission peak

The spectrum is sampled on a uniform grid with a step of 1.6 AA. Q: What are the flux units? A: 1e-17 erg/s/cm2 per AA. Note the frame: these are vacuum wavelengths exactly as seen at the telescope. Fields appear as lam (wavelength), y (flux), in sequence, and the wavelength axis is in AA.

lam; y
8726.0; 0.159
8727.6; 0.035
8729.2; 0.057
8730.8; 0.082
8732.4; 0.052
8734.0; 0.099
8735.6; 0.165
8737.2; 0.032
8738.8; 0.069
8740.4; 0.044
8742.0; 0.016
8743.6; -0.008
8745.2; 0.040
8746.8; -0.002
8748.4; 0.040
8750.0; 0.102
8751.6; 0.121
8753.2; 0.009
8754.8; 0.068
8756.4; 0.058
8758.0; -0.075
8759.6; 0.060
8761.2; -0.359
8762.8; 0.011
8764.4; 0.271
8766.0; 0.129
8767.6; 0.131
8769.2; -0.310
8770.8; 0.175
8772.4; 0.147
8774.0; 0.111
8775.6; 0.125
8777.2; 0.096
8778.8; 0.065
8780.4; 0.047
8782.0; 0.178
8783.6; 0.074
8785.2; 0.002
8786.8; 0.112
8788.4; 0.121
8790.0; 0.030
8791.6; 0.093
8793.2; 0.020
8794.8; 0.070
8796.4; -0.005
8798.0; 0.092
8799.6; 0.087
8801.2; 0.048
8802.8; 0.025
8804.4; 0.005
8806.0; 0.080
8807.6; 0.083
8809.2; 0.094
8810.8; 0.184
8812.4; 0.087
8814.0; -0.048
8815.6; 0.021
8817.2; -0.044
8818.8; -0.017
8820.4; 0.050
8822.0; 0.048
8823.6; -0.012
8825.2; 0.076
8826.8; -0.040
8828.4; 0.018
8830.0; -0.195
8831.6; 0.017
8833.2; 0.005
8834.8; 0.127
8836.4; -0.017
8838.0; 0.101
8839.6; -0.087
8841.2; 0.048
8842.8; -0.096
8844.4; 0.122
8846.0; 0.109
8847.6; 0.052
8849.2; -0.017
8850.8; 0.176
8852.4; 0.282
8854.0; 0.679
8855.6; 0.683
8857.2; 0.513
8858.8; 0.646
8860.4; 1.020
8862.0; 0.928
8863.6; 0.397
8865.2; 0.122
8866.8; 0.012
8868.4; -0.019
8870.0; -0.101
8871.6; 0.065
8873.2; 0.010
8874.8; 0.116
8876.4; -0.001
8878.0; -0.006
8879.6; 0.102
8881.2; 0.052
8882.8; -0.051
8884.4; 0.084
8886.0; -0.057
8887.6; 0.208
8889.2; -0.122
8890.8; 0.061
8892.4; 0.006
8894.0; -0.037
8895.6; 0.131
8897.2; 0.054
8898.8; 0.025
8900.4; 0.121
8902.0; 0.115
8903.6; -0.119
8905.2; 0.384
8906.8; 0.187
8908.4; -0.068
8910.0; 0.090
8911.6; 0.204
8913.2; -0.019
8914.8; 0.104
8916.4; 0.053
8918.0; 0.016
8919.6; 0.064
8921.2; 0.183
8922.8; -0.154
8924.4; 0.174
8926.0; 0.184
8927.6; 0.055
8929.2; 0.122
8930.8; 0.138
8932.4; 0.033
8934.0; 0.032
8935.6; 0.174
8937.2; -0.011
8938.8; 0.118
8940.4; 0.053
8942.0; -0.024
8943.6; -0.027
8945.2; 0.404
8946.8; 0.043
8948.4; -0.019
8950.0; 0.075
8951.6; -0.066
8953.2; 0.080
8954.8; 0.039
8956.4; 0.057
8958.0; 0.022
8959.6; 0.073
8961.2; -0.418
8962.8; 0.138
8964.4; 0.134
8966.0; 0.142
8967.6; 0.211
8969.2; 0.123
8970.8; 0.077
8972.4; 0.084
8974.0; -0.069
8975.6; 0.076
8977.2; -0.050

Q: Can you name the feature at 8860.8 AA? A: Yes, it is [O II]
